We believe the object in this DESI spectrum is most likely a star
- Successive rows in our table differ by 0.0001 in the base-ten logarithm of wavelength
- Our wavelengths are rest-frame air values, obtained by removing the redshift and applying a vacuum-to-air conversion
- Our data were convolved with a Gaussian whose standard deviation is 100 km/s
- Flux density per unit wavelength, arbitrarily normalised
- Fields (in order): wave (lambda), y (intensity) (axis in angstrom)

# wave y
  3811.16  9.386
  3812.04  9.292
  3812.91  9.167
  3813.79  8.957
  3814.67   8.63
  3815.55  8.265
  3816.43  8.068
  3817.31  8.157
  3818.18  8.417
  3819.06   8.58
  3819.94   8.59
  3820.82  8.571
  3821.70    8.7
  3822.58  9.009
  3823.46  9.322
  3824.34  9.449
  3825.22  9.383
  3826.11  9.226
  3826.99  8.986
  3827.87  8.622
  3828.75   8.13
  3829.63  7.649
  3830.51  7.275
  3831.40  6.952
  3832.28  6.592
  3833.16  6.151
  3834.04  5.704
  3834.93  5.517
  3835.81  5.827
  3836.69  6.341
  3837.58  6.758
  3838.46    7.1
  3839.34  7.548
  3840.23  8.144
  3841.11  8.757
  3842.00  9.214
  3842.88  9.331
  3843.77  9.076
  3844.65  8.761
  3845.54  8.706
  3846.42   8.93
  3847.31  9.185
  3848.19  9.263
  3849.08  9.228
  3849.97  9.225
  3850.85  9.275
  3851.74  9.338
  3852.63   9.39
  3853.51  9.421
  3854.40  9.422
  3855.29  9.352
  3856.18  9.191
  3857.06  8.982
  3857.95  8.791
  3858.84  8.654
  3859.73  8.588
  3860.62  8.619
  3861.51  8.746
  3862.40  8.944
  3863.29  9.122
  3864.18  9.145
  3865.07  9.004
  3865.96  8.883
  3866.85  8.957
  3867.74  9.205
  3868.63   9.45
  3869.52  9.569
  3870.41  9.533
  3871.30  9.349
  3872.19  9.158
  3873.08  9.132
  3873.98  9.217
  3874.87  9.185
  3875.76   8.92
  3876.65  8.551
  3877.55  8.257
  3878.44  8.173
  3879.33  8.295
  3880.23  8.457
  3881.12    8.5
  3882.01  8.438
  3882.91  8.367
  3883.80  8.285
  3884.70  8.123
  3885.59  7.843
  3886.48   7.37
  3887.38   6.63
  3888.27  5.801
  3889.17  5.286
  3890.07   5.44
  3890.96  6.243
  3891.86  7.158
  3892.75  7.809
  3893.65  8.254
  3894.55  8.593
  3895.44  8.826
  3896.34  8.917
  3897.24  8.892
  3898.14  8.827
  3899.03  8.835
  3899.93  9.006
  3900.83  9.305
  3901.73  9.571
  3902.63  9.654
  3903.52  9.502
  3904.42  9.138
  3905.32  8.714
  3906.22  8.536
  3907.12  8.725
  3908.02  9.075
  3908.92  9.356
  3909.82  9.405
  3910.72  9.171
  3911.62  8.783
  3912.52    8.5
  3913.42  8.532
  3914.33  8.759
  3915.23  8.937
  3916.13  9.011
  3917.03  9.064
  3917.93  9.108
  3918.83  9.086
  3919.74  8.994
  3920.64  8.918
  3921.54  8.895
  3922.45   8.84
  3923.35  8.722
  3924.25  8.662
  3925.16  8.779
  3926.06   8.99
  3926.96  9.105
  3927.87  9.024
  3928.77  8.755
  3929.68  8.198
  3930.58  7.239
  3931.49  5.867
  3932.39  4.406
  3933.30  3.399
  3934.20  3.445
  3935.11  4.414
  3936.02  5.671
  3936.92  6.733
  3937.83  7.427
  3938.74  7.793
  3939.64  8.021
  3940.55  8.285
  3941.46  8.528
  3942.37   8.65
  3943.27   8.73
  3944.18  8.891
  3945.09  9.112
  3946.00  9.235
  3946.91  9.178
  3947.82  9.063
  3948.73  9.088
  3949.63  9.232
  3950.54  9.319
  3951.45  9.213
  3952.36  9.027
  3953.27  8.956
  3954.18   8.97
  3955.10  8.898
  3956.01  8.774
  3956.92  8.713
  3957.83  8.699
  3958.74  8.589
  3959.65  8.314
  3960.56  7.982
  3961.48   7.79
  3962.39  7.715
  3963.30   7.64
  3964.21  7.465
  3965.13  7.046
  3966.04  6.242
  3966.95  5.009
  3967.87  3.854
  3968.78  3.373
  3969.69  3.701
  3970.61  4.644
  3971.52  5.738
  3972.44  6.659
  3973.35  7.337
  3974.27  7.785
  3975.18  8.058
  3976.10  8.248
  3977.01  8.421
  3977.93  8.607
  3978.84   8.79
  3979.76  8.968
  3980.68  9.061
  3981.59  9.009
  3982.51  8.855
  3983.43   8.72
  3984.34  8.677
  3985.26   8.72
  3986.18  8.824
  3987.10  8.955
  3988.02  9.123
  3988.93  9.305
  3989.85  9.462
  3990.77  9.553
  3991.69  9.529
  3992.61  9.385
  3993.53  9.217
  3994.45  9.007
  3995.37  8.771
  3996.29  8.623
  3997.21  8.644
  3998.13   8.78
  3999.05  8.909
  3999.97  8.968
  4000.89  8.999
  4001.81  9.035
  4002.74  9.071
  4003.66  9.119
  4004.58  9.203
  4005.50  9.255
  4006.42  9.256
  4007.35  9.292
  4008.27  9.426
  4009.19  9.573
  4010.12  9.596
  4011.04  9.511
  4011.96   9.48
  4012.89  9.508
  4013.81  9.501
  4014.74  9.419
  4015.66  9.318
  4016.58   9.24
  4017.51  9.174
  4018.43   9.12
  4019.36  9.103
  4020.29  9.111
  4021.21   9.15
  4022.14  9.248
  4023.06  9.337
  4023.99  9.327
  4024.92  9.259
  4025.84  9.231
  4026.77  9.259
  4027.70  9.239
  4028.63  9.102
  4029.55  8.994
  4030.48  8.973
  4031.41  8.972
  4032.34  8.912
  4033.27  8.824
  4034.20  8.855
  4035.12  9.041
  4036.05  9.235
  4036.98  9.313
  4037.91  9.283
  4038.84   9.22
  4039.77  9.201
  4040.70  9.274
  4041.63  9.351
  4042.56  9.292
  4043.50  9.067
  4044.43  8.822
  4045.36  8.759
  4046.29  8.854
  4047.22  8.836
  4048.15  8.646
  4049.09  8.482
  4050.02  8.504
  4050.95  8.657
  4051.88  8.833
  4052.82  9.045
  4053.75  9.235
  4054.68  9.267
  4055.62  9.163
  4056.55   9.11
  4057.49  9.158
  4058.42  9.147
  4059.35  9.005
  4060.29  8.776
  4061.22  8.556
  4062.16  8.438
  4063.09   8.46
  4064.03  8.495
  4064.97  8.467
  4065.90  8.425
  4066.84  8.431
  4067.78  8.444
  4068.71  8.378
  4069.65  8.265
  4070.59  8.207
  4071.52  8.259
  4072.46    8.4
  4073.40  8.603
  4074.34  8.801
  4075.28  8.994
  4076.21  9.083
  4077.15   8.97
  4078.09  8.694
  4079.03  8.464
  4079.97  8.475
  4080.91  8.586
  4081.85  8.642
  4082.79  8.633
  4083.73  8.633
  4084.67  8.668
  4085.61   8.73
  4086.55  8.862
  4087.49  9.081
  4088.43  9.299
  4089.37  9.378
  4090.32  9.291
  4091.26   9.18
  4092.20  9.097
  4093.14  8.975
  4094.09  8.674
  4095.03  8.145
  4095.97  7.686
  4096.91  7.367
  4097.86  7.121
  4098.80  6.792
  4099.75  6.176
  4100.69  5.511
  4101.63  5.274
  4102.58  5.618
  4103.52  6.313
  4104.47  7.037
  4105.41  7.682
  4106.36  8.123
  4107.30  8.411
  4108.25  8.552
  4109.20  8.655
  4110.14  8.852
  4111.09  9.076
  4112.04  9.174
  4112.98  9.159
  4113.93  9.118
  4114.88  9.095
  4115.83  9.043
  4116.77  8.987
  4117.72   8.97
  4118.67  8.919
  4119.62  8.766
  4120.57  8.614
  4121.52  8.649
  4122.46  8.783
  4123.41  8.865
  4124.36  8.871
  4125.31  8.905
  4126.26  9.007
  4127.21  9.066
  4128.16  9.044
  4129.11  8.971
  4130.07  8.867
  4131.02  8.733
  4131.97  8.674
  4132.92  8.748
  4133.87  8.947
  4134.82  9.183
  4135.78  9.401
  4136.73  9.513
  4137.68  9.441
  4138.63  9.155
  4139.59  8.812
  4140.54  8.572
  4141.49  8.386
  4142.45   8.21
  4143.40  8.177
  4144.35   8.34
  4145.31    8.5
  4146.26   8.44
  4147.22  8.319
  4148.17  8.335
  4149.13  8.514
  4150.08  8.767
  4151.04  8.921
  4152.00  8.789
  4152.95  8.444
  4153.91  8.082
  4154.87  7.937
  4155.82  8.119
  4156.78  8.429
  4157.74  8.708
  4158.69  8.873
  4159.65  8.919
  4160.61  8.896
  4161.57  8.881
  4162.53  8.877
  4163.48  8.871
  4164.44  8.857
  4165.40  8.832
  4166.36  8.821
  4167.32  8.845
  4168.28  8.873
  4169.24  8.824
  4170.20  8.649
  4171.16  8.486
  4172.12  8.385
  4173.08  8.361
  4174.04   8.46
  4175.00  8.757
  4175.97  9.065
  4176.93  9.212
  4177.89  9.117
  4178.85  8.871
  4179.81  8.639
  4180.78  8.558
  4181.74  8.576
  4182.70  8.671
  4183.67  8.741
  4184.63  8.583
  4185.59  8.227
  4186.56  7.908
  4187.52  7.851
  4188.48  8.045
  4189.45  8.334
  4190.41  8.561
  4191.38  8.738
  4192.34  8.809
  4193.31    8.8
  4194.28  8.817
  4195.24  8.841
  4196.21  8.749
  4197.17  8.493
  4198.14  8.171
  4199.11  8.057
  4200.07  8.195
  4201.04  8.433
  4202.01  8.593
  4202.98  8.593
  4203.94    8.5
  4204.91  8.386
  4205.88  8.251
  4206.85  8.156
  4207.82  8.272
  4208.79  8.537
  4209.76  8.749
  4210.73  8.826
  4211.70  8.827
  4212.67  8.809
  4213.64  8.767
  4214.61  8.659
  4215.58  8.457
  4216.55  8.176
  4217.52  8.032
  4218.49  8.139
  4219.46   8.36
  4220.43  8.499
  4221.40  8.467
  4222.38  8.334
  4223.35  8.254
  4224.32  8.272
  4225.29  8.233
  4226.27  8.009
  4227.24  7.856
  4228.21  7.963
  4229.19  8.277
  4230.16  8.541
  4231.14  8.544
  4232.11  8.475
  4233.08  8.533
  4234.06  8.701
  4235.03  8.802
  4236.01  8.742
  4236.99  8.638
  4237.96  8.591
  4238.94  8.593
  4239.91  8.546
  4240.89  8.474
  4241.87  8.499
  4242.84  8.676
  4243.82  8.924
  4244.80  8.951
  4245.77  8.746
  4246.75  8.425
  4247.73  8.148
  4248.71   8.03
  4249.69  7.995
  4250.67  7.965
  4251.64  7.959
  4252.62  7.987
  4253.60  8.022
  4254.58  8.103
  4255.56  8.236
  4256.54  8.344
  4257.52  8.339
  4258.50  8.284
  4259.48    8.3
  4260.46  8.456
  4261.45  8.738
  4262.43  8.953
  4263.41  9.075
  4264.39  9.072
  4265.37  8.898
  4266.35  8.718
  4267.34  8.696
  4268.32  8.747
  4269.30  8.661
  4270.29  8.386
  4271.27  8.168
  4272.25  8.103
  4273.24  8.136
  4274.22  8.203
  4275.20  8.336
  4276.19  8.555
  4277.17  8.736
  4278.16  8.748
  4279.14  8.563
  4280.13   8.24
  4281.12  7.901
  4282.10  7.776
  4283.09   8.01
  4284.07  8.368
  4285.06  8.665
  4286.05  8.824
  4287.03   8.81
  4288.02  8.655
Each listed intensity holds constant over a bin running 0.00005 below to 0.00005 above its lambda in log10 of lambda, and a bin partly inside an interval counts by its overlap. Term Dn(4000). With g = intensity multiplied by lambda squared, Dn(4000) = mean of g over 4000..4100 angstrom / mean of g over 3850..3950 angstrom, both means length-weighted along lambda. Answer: 1.14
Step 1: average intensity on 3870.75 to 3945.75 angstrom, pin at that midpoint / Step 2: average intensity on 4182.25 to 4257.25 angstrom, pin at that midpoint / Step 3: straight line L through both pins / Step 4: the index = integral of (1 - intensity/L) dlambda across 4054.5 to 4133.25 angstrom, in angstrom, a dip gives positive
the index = -1.6 angstrom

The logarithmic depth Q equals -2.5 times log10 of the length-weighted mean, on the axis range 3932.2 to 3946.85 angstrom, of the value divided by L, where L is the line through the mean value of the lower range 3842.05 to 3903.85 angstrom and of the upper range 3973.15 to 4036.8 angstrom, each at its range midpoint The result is 0.23 mag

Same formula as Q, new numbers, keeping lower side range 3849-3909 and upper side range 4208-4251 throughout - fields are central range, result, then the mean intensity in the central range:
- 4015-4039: -0.07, 9.15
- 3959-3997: 0.09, 7.87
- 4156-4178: -0.04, 8.77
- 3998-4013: -0.08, 9.24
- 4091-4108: 0.15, 7.39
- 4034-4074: -0.03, 8.82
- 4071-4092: -0.03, 8.81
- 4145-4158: 0.01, 8.44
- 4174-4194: -0.02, 8.6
